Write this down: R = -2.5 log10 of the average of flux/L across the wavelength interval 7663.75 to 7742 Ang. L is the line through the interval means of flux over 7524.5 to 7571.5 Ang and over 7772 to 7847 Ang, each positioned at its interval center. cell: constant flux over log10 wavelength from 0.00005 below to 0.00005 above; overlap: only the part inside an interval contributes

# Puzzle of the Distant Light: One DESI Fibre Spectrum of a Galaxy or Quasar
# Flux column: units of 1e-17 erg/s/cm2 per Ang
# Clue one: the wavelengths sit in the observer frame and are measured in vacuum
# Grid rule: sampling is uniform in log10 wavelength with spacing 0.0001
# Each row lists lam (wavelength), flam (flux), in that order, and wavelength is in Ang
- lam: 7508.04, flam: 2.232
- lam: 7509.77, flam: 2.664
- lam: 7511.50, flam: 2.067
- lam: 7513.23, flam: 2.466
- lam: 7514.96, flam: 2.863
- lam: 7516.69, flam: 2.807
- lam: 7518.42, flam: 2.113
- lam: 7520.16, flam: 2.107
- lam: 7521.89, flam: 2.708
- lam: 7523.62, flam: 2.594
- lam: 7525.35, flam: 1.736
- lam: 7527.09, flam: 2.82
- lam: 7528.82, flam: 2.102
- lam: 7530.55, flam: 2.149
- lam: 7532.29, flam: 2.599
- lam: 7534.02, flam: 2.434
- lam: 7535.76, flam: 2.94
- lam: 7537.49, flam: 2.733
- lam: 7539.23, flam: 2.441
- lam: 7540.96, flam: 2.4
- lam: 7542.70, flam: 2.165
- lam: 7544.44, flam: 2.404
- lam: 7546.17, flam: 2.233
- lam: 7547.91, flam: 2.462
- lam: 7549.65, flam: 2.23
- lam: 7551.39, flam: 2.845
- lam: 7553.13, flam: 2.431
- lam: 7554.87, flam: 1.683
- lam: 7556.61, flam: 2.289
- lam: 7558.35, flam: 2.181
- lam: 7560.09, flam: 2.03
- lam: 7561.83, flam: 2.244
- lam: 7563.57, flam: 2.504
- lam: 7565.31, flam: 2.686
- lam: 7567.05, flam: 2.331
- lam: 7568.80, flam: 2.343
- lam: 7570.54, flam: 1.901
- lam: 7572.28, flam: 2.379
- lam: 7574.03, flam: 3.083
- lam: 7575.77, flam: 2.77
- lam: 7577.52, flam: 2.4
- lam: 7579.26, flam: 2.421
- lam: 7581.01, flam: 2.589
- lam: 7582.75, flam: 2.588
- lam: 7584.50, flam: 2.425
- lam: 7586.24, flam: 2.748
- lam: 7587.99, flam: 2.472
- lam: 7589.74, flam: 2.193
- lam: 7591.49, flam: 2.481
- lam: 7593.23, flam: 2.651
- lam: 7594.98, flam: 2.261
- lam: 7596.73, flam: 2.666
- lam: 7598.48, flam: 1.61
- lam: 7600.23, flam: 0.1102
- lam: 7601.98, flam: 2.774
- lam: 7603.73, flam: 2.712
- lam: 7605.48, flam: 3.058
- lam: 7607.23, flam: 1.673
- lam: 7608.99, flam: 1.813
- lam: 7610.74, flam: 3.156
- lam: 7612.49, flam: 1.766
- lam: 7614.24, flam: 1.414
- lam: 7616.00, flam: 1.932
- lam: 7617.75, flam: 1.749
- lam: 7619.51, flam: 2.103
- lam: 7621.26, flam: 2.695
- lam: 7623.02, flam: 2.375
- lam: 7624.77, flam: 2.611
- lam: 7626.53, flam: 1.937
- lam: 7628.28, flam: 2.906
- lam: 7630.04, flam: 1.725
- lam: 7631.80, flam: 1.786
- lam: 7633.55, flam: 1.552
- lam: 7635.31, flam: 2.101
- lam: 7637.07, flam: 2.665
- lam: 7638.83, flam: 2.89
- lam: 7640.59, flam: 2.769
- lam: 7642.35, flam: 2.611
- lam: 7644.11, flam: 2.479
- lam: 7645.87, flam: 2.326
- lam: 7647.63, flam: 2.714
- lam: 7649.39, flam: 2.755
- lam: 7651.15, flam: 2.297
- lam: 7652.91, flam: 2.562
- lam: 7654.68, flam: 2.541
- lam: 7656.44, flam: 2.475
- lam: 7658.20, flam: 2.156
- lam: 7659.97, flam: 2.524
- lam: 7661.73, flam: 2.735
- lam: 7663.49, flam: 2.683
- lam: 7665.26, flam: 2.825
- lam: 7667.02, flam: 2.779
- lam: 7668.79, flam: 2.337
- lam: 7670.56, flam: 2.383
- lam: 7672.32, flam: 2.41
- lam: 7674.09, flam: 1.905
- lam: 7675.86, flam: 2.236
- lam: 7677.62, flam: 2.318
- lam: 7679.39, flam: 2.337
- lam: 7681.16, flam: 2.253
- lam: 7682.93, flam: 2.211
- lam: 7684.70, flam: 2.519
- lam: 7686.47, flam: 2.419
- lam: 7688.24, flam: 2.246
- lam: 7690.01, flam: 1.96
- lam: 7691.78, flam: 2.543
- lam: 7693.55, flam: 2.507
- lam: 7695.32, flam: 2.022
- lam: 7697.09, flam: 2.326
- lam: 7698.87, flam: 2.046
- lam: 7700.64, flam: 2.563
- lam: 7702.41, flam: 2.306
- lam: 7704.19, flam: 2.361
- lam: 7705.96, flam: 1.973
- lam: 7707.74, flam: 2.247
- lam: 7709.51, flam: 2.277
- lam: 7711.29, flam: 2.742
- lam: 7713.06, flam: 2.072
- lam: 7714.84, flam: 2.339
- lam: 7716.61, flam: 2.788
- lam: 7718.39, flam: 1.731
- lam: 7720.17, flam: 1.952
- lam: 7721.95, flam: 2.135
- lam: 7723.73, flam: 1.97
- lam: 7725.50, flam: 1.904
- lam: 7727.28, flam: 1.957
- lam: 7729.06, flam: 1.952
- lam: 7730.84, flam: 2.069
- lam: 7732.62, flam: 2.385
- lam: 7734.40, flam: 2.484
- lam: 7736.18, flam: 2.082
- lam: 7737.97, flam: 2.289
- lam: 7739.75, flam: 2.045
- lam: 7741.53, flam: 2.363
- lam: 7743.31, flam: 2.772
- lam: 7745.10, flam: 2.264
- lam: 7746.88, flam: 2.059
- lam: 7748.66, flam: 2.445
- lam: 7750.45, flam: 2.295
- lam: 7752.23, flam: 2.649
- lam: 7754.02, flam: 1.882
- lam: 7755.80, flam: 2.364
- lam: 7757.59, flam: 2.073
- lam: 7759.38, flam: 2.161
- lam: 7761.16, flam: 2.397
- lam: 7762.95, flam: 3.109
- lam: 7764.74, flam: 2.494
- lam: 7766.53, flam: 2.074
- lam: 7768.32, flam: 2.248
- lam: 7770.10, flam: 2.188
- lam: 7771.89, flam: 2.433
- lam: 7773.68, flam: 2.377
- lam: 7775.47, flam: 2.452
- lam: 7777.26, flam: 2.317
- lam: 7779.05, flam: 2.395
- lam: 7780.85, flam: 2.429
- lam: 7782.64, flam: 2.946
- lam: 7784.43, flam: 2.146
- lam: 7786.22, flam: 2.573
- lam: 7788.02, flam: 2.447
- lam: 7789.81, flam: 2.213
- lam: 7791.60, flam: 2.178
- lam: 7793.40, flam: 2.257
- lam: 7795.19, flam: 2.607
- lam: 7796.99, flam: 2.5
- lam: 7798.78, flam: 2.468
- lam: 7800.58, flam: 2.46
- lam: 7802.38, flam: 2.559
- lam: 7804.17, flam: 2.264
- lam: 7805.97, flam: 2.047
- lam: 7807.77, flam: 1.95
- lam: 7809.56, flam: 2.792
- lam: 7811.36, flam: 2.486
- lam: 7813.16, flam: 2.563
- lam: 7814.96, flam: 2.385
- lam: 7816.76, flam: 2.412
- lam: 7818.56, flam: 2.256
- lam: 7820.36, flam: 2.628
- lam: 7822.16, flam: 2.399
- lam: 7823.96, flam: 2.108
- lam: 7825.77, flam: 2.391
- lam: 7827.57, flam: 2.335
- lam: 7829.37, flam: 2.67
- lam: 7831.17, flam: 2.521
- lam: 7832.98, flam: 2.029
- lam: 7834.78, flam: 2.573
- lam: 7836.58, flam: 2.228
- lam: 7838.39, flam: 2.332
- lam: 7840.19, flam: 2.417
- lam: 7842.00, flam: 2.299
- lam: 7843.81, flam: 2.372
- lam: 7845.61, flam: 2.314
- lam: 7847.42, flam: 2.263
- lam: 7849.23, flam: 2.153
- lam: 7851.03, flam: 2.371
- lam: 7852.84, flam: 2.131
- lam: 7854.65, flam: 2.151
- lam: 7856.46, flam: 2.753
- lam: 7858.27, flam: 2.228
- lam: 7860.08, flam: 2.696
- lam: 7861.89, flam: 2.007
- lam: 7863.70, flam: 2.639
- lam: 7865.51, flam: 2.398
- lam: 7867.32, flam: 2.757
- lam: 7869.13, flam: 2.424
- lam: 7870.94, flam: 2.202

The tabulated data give 0.050 mag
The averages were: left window 2.35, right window 2.39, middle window 2.27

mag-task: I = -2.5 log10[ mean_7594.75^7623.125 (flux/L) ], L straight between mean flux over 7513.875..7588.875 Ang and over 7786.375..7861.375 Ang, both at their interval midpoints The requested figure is 0.15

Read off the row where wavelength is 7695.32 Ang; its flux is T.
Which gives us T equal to 2.022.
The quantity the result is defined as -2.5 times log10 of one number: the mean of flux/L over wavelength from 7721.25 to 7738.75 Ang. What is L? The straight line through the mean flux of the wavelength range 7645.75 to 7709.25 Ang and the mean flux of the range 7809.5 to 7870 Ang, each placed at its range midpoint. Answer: 0.13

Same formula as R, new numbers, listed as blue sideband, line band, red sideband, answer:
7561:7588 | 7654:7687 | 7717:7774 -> -0.03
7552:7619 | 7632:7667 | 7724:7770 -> -0.10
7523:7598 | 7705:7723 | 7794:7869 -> 0.08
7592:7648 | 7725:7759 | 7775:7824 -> 0.06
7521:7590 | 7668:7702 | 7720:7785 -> 0.02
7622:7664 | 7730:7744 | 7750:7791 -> 0.04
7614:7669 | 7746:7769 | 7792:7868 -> 0.03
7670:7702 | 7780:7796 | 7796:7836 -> -0.02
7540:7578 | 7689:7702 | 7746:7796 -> 0.04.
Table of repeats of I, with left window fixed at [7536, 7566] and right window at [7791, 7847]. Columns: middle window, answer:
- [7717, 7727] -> 0.20 mag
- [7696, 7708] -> 0.05 mag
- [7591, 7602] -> 0.18 mag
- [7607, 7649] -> 0.05 mag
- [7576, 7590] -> -0.06 mag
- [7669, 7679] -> 0.05 mag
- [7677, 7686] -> 0.02 mag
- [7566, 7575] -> -0.02 mag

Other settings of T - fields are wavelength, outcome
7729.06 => 1.952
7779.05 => 2.395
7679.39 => 2.337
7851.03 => 2.371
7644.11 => 2.479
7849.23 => 2.153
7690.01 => 1.96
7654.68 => 2.541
